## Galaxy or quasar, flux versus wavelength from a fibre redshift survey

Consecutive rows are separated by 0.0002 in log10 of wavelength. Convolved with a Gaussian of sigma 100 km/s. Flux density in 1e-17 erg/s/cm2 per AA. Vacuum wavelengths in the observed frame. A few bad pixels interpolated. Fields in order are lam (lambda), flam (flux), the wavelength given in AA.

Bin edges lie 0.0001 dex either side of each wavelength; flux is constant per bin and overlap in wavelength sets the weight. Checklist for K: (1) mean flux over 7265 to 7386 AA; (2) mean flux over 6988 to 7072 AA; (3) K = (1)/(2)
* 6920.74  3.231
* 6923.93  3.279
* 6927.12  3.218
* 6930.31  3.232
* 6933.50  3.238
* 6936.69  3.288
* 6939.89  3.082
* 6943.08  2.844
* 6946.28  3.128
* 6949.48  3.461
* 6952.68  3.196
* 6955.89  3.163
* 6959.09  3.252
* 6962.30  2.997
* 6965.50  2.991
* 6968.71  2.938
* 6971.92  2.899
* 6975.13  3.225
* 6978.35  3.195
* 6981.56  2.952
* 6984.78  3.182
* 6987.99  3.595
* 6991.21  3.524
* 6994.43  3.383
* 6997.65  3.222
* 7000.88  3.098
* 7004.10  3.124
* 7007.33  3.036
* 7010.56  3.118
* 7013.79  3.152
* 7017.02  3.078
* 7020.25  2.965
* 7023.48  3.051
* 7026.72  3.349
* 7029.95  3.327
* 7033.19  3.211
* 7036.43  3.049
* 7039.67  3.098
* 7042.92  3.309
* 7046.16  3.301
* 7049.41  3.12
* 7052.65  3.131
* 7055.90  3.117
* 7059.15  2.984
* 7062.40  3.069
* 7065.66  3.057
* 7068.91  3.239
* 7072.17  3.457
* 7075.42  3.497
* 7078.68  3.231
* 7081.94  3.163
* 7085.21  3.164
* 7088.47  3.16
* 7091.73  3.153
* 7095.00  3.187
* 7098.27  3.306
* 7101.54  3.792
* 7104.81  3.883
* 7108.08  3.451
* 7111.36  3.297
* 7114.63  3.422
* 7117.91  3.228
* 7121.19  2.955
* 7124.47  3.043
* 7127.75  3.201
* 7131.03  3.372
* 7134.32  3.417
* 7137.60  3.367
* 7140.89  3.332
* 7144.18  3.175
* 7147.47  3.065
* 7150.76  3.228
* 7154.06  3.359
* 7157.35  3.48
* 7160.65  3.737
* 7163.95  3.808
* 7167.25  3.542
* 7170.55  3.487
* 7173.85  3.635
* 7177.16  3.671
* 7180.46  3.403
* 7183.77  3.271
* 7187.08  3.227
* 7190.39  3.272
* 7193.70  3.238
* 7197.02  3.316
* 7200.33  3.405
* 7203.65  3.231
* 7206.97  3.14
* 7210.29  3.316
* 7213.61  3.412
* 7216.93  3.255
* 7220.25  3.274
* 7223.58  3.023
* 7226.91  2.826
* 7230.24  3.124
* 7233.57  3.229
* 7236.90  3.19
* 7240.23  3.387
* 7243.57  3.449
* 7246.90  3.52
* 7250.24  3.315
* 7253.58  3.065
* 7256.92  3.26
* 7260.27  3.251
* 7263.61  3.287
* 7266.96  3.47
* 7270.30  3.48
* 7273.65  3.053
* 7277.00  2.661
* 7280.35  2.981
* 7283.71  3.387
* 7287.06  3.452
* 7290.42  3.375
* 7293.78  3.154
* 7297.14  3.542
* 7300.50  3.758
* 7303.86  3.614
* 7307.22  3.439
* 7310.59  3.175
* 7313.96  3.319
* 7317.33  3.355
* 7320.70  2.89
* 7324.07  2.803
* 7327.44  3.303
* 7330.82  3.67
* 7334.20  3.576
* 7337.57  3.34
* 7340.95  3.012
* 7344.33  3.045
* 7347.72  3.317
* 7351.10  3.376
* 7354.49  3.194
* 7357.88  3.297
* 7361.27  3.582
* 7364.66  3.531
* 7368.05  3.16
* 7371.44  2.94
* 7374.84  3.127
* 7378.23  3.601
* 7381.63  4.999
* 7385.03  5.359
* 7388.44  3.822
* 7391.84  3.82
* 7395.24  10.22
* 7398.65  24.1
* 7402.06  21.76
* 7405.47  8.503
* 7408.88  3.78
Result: 1.07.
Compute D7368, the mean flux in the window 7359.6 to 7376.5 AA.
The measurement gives 3.27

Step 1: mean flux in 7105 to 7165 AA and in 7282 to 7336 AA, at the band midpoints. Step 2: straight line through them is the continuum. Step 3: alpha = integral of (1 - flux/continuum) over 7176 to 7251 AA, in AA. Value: 1.6 AA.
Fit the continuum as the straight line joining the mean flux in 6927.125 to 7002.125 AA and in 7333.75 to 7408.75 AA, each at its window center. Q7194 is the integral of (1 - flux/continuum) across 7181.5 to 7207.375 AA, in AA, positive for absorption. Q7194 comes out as 7.8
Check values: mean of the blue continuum 3.18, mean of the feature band 3.27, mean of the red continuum 5.85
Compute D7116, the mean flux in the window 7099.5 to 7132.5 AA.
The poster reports 3.36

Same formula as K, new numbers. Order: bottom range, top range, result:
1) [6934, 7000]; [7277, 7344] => 1.04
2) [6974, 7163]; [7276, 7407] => 1.46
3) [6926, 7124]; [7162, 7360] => 1.03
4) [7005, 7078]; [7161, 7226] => 1.06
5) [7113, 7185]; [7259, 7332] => 0.98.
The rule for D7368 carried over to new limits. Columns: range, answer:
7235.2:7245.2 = 3.34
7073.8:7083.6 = 3.29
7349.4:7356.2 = 3.28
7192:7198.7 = 3.28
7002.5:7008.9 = 3.08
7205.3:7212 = 3.23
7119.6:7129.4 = 3.07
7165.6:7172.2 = 3.52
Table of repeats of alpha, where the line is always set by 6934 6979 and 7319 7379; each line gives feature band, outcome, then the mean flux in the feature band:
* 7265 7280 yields 0.4 AA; 3.15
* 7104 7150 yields -1.6 AA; 3.29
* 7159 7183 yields -3.0 AA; 3.6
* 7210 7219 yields -0.3 AA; 3.33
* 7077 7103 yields -0.8 AA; 3.27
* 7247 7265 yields -0.2 AA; 3.26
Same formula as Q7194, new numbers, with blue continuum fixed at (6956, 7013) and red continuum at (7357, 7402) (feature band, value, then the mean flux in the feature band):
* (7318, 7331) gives 6.2 AA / 3.12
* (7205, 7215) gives 3.5 AA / 3.28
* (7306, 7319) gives 5.7 AA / 3.32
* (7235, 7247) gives 4.4 AA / 3.37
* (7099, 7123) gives 4.5 AA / 3.42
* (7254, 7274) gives 8.0 AA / 3.3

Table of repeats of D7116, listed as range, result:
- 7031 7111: 3.26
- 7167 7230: 3.3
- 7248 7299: 3.25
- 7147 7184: 3.49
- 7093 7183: 3.4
